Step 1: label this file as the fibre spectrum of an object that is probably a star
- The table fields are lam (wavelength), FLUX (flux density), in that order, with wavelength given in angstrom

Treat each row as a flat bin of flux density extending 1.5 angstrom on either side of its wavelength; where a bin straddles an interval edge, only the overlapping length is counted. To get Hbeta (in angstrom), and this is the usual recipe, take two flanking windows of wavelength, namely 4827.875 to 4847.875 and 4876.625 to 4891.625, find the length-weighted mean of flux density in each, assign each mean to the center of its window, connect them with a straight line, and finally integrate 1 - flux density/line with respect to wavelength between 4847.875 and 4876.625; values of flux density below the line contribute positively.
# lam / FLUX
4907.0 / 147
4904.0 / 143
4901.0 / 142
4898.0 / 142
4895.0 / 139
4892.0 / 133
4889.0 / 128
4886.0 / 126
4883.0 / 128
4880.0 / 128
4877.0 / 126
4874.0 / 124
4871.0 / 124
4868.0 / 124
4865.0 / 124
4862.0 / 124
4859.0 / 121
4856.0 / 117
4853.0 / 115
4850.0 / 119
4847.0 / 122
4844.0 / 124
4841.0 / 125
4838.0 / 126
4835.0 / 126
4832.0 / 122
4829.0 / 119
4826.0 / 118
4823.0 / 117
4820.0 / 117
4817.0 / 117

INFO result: 1.0 angstrom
